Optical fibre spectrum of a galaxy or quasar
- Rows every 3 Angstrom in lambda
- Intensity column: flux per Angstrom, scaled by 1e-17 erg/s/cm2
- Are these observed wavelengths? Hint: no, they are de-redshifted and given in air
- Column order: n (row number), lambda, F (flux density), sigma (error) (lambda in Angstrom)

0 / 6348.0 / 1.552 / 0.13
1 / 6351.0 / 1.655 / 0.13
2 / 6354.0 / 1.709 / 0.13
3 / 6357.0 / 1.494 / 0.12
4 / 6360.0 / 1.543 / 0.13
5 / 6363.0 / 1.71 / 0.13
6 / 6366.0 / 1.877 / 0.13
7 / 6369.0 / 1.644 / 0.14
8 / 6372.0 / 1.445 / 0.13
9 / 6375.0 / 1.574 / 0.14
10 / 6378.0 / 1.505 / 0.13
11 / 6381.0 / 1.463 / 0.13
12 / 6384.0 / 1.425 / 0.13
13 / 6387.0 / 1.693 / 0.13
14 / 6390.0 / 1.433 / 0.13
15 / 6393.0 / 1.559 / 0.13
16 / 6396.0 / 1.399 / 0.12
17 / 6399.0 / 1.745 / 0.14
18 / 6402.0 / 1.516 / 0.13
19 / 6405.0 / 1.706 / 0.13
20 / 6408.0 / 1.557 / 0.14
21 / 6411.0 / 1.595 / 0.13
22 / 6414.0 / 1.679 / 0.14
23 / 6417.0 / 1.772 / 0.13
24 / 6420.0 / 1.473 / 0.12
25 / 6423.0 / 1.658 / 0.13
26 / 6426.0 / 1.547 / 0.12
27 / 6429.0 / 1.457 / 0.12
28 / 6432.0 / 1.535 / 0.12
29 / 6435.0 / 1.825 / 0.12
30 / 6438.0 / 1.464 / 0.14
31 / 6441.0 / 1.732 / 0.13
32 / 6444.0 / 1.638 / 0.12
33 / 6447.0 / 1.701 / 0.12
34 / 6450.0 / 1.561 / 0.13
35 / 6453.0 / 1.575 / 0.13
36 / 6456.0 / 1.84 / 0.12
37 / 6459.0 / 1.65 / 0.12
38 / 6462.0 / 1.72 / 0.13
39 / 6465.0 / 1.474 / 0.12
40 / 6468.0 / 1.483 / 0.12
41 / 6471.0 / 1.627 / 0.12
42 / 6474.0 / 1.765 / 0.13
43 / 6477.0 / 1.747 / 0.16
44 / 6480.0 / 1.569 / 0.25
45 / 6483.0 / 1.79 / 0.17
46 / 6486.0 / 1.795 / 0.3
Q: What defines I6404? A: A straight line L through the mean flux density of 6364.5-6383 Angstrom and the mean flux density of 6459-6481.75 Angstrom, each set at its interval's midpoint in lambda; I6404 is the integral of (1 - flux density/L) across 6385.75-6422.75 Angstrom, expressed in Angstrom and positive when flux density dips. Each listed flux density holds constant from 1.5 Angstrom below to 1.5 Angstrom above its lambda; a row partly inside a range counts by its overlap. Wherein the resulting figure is 0.0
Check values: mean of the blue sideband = 1.58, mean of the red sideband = 1.63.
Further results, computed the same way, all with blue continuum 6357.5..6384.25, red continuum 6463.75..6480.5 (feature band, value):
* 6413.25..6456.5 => -0.6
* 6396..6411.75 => -0.1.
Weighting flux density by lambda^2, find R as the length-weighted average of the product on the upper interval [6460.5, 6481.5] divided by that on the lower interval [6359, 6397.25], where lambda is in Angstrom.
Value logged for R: 1.1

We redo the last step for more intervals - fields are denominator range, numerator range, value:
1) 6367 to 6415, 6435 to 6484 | 1.08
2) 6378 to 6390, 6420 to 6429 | 1.04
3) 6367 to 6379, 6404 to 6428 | 1.05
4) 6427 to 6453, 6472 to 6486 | 1.08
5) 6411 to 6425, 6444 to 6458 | 1.03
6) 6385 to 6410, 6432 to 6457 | 1.07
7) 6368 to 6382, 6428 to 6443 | 1.08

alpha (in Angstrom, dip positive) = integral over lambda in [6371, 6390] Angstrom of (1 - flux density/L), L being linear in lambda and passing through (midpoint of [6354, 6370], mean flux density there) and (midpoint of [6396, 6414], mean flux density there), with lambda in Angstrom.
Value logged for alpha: 1.4 Angstrom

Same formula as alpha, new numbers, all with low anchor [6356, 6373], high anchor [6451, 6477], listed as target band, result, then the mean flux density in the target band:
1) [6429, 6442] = 0.21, 1.61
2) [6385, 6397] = 0.81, 1.52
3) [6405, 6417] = -0.05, 1.64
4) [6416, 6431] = 0.60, 1.57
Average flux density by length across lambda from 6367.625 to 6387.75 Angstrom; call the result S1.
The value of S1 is 1.53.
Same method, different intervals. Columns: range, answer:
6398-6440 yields 1.61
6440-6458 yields 1.67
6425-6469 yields 1.62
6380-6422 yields 1.57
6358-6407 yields 1.58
